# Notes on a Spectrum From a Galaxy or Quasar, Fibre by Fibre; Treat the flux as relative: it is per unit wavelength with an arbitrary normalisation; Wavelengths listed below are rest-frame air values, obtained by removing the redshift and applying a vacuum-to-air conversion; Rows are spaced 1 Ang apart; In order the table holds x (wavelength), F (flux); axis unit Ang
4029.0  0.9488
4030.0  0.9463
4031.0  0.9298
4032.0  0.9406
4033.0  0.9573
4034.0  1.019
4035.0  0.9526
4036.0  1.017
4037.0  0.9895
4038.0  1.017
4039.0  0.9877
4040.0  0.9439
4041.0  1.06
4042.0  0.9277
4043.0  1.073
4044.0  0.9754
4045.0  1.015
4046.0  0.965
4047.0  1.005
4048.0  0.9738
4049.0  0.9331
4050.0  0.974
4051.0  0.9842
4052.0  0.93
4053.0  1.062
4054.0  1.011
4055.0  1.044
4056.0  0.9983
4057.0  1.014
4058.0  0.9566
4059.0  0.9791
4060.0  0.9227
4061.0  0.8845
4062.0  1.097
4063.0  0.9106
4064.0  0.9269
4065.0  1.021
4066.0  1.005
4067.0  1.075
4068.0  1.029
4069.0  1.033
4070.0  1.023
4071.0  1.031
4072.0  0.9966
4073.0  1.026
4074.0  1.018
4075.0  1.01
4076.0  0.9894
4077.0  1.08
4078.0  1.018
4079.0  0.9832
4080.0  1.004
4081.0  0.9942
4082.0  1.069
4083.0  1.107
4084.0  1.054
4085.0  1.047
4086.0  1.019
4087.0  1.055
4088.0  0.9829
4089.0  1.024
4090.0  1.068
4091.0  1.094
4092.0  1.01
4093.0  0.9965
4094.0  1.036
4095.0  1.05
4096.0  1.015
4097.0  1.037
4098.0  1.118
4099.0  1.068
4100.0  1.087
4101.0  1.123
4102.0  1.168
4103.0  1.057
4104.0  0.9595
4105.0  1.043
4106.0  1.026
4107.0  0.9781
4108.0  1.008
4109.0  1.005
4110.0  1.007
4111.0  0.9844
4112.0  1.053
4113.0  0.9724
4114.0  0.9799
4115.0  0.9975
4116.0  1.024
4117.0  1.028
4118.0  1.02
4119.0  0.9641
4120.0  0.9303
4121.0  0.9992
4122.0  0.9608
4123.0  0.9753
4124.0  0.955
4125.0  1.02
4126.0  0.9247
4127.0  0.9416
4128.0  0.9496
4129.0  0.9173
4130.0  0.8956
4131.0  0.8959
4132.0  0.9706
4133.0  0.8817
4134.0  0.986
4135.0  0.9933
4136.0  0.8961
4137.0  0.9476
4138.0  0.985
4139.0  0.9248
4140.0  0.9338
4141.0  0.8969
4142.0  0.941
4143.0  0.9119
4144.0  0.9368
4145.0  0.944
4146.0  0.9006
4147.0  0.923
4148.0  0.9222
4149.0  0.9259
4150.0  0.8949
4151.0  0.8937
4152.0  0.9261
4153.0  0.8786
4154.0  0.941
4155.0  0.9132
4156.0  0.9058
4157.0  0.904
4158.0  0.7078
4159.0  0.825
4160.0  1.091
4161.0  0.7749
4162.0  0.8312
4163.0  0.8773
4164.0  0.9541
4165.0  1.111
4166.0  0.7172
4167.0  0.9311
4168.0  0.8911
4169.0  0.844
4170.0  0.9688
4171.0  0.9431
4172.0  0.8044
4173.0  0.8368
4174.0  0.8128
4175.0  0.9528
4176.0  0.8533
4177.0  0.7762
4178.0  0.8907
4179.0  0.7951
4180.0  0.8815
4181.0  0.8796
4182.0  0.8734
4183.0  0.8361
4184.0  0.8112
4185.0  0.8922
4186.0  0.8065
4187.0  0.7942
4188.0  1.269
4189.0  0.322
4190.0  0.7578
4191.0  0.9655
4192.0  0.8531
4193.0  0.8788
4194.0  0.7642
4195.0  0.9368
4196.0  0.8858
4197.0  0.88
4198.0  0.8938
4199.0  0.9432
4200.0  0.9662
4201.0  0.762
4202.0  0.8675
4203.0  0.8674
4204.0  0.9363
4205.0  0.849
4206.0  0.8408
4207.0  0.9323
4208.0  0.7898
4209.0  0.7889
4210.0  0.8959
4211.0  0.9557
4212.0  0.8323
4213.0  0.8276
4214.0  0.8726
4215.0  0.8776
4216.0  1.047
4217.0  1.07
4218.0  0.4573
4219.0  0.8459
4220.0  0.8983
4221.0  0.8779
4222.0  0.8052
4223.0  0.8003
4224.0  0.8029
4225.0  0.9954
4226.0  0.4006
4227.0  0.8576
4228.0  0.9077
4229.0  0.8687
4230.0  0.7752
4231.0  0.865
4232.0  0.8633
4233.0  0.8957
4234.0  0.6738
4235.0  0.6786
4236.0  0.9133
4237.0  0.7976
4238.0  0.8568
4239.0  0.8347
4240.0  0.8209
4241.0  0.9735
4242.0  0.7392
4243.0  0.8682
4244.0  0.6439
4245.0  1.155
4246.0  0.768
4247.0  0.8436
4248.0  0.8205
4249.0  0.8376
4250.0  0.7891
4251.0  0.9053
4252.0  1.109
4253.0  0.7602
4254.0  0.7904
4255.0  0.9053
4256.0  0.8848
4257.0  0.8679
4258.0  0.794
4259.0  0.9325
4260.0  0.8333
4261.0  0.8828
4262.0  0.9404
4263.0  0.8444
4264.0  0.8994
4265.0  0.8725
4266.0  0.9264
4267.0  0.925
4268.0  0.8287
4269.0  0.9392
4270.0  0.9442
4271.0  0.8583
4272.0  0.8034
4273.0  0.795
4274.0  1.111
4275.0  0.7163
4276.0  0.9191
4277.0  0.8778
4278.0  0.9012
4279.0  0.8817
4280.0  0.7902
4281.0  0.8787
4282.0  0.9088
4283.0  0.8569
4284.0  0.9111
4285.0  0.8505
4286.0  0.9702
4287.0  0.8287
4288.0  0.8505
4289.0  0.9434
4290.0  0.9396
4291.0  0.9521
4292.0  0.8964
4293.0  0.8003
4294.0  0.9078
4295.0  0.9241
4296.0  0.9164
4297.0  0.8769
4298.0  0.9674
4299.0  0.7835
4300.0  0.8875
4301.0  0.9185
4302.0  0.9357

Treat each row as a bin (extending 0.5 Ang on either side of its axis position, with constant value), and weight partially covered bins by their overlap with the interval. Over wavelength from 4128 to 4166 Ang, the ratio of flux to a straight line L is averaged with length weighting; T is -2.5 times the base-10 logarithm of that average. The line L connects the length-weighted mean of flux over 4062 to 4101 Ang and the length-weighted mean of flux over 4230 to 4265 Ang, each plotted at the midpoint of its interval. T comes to 0.05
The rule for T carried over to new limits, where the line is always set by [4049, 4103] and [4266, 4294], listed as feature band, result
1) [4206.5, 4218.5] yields 0.08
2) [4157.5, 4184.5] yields 0.11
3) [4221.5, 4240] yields 0.14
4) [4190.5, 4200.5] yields 0.05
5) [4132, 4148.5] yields 0.05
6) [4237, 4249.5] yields 0.08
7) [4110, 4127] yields 0.01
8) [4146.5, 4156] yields 0.07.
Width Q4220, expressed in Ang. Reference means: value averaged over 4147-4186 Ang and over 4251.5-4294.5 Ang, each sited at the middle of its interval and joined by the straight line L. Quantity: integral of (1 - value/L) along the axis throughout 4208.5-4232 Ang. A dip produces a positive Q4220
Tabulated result 1.11 Ang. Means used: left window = 0.88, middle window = 0.841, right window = 0.884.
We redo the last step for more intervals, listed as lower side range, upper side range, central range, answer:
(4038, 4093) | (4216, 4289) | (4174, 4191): 1.36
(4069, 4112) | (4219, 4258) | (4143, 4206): 3.14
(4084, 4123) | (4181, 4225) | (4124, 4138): 0.53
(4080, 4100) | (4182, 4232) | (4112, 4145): 0.82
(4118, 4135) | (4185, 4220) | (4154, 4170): 0.34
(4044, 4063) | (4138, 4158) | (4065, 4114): -3.92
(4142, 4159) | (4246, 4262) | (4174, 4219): 1.27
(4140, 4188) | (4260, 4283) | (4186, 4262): 2.99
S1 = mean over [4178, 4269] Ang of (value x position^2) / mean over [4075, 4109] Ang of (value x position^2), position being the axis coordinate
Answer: 0.9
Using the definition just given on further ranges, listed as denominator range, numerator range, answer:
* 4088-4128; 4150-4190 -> 0.88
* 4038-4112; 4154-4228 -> 0.90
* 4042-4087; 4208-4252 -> 0.90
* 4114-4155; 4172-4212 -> 0.93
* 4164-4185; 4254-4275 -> 1.06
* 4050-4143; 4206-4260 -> 0.90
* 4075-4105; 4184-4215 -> 0.87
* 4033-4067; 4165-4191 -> 0.92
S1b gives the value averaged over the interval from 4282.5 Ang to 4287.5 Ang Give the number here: 0.883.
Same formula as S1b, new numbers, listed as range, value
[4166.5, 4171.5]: 0.916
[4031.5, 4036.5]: 0.977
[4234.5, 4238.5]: 0.812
